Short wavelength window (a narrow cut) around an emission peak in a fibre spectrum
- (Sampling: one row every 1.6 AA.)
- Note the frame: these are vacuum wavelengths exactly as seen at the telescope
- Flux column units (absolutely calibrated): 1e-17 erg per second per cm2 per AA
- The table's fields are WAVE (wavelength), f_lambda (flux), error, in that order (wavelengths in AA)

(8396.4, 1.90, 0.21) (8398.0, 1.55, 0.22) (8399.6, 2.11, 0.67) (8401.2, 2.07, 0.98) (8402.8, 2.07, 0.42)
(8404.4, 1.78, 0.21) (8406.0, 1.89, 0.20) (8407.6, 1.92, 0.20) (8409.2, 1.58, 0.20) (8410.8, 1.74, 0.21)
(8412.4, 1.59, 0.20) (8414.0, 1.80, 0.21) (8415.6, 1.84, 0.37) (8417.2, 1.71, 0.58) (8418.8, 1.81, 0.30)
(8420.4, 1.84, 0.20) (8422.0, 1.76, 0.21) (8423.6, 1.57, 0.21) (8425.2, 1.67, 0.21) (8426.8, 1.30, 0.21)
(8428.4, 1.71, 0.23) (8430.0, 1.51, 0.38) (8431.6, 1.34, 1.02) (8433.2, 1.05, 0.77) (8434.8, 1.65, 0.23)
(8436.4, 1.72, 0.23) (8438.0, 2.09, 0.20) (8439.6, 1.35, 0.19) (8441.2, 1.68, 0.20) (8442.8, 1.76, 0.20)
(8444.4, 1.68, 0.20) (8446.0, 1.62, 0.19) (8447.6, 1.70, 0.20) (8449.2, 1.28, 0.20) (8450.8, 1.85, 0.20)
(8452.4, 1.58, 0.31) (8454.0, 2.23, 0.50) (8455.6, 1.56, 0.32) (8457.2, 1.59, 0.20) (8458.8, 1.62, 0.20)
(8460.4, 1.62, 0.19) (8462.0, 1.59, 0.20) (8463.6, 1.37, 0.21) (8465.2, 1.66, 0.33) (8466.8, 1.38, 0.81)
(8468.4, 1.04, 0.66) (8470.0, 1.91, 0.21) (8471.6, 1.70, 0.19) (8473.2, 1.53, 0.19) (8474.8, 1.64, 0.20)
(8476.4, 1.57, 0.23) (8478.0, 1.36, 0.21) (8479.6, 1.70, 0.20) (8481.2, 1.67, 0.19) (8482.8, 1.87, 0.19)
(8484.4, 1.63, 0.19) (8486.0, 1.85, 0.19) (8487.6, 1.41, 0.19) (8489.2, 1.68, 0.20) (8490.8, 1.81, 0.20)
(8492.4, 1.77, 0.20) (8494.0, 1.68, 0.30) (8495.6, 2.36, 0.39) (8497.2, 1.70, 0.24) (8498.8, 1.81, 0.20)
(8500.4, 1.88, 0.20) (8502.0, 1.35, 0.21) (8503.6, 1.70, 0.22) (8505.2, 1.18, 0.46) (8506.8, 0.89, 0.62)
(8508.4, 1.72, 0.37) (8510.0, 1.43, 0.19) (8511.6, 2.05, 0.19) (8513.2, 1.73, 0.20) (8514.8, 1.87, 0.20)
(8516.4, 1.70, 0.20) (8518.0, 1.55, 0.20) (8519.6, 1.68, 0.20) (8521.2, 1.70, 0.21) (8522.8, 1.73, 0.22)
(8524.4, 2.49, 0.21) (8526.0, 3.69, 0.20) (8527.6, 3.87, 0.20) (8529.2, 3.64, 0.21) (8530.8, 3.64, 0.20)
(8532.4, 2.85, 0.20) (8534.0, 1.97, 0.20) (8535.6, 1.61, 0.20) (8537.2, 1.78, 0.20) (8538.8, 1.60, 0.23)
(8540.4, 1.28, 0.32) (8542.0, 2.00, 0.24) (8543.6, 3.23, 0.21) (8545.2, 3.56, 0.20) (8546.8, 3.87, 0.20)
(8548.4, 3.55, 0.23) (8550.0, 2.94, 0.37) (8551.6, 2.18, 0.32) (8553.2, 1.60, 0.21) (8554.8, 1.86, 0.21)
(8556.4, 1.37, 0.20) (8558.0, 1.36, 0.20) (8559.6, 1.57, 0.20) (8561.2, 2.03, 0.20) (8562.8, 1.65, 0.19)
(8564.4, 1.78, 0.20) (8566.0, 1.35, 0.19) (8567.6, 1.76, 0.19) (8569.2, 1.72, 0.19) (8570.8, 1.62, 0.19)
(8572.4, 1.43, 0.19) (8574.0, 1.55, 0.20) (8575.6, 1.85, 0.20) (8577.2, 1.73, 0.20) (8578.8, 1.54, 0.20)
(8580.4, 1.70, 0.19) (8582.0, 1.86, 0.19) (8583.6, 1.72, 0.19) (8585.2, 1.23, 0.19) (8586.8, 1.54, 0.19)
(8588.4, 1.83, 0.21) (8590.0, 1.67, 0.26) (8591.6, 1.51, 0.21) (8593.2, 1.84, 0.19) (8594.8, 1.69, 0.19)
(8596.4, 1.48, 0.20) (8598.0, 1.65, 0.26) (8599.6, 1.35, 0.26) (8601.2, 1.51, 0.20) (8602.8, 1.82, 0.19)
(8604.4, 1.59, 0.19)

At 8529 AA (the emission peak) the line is [S II] 6716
